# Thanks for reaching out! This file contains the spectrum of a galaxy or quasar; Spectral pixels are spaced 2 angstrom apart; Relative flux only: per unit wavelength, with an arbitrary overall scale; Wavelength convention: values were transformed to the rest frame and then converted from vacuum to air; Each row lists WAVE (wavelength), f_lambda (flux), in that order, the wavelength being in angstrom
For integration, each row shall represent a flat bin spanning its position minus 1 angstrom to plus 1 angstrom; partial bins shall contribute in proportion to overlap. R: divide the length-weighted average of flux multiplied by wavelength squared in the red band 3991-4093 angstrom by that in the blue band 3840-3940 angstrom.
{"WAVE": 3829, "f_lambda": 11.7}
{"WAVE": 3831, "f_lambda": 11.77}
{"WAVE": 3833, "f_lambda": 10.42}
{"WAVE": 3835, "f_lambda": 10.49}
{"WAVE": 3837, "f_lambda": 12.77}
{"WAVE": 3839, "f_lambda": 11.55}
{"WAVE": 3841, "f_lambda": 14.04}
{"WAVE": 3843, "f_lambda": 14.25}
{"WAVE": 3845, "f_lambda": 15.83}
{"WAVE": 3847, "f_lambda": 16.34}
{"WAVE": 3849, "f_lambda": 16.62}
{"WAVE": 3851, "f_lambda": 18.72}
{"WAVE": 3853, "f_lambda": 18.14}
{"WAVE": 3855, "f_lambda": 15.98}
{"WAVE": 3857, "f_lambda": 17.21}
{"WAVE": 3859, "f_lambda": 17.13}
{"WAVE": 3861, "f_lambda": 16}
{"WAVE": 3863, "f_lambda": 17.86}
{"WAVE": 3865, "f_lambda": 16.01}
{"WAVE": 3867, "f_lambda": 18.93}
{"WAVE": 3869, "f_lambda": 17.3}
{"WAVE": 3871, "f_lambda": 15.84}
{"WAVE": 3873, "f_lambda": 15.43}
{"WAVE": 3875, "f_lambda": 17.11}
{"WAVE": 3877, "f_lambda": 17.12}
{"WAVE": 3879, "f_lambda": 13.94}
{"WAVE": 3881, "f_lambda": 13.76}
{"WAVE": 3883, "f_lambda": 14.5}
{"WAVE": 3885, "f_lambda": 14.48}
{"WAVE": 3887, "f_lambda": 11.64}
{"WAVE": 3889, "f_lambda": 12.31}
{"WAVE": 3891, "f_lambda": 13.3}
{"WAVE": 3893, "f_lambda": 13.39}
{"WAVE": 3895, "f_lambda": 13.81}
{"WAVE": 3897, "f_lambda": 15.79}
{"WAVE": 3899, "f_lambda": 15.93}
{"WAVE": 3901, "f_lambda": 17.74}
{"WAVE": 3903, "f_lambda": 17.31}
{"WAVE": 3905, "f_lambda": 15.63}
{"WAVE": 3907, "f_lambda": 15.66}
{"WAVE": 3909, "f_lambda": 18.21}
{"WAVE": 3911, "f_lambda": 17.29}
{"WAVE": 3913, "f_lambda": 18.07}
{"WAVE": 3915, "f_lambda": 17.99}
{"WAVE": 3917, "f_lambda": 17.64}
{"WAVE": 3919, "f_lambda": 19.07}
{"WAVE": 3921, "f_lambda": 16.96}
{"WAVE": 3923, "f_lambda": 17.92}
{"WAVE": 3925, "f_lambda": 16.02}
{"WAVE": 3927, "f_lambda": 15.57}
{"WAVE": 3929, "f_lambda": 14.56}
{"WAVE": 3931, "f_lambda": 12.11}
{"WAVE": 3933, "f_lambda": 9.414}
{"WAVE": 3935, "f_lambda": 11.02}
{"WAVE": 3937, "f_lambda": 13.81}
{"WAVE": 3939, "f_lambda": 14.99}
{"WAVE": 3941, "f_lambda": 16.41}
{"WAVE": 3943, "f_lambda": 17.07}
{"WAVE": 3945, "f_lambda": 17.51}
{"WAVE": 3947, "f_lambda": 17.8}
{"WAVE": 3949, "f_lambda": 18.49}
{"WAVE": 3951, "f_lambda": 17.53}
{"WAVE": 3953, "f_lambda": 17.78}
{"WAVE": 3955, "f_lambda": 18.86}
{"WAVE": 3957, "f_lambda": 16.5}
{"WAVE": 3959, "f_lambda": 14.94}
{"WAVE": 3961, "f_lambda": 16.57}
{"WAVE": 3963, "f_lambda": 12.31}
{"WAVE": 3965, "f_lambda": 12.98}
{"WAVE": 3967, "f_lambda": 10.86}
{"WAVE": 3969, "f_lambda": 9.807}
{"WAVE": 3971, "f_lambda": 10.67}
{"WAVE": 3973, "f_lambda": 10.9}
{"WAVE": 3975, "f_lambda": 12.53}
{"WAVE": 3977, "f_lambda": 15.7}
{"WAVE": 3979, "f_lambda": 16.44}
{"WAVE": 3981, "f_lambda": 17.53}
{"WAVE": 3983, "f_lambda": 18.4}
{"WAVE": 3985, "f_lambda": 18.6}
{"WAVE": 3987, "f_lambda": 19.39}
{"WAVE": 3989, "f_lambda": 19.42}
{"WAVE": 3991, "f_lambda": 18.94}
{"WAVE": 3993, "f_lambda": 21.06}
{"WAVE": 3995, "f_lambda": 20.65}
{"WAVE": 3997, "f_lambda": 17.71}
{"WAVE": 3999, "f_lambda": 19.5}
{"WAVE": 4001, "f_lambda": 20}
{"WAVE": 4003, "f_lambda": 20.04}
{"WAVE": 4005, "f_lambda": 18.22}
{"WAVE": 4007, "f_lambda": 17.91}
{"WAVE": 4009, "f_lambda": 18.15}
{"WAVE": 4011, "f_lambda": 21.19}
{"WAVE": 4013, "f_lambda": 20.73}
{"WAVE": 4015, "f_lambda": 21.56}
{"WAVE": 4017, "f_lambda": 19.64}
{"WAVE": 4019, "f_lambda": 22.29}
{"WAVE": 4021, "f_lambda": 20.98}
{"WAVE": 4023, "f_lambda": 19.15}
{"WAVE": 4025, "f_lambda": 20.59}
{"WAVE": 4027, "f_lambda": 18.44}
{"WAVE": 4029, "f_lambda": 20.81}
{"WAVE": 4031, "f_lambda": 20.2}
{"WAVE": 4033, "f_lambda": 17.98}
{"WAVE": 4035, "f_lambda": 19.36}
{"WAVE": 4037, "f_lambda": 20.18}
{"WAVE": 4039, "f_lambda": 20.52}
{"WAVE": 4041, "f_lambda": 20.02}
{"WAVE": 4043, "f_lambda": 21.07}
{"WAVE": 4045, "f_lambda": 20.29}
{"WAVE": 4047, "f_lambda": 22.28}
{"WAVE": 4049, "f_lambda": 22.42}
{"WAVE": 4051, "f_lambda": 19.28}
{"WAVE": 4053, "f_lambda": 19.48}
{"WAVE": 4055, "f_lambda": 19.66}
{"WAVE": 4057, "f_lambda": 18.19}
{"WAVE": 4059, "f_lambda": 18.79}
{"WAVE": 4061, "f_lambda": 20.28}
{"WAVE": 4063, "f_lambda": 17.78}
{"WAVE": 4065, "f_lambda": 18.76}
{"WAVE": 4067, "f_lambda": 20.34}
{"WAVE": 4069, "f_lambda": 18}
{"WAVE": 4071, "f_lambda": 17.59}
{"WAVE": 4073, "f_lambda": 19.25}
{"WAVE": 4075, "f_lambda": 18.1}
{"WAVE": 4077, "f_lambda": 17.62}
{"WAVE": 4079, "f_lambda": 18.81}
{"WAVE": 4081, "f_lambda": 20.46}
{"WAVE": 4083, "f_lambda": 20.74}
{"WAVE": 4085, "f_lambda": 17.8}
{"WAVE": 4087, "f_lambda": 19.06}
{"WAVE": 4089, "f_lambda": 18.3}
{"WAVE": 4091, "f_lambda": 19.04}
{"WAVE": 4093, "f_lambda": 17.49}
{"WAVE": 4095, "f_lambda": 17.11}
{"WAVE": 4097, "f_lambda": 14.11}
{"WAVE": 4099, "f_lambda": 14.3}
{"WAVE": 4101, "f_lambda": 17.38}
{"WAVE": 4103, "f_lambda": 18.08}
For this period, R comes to 1.35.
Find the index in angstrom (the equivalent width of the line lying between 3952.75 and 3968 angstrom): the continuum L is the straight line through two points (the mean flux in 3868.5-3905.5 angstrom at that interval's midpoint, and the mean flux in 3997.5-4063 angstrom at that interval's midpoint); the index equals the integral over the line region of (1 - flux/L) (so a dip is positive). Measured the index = 2.2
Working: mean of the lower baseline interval 15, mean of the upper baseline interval 19.9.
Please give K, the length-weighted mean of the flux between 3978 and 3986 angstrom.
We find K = 17.7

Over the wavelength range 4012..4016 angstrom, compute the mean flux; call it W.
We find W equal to 21.1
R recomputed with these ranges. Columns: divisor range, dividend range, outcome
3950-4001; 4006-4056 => 1.27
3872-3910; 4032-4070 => 1.41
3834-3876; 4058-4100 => 1.29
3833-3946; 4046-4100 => 1.32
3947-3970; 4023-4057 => 1.37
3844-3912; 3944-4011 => 1.11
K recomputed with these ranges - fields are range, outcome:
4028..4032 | 20.5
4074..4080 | 18.2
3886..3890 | 12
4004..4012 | 18.9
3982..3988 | 18.8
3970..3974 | 10.8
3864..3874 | 16.7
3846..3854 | 17.5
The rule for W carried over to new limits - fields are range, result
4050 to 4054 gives 19.4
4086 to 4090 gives 18.7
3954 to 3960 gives 16.8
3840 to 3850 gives 15.4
